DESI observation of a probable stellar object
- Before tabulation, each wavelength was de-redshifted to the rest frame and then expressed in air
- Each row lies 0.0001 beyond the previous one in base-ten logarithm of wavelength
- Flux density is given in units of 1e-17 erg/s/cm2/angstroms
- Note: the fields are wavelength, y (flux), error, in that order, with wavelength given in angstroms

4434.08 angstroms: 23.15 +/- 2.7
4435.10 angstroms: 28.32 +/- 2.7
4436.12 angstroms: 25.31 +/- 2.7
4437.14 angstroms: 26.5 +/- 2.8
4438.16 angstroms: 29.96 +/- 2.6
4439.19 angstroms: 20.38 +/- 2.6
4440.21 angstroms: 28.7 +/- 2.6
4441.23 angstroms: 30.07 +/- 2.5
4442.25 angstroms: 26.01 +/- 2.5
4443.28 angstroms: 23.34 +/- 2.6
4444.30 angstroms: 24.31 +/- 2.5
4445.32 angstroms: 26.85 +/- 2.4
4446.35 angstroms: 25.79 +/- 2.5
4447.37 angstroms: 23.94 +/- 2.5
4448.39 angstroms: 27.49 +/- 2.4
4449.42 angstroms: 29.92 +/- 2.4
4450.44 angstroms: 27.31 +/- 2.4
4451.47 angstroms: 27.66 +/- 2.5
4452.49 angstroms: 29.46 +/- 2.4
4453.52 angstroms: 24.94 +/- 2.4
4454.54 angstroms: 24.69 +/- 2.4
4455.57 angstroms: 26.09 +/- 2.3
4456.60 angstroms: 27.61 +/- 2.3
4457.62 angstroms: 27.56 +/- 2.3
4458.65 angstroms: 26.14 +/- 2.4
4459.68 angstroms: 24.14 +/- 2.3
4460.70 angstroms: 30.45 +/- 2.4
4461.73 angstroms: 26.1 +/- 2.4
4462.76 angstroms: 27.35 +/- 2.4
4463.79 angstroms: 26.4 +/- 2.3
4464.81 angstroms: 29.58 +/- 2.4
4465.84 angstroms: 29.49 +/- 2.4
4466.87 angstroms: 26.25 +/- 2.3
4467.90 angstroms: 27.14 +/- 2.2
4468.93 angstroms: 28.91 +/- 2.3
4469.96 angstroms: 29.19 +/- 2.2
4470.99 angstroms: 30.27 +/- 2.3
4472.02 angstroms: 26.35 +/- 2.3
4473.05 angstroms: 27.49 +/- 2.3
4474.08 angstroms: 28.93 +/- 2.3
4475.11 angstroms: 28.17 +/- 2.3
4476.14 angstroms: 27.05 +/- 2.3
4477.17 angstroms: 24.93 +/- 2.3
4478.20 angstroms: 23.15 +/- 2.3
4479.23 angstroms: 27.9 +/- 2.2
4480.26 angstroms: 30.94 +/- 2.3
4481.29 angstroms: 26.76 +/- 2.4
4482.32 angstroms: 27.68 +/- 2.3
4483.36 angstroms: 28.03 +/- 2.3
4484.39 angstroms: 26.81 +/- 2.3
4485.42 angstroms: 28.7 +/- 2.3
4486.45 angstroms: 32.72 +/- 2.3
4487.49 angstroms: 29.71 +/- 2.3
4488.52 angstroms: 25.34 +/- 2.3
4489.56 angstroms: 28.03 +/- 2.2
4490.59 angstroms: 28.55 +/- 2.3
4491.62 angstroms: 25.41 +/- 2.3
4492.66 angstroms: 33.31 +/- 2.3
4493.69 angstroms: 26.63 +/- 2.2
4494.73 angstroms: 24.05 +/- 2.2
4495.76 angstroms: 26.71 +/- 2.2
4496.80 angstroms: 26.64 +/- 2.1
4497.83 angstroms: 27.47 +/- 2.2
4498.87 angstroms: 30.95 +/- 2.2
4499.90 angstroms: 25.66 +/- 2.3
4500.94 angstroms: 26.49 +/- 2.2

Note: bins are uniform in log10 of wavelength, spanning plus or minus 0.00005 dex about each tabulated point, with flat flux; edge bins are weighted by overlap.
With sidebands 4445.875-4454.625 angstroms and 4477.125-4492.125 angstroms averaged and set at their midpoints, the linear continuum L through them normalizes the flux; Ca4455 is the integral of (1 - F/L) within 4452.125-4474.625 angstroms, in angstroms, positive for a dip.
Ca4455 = -0.18 angstroms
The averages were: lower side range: 26.9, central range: 27.5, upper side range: 27.7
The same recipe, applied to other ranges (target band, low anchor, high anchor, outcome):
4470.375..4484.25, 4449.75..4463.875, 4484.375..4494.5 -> 0.19 angstroms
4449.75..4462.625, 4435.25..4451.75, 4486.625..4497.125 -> -0.06 angstroms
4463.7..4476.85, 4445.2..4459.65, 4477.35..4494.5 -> -0.34 angstroms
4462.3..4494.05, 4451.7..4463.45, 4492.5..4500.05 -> -0.93 angstroms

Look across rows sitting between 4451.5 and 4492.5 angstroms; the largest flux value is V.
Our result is 32.72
